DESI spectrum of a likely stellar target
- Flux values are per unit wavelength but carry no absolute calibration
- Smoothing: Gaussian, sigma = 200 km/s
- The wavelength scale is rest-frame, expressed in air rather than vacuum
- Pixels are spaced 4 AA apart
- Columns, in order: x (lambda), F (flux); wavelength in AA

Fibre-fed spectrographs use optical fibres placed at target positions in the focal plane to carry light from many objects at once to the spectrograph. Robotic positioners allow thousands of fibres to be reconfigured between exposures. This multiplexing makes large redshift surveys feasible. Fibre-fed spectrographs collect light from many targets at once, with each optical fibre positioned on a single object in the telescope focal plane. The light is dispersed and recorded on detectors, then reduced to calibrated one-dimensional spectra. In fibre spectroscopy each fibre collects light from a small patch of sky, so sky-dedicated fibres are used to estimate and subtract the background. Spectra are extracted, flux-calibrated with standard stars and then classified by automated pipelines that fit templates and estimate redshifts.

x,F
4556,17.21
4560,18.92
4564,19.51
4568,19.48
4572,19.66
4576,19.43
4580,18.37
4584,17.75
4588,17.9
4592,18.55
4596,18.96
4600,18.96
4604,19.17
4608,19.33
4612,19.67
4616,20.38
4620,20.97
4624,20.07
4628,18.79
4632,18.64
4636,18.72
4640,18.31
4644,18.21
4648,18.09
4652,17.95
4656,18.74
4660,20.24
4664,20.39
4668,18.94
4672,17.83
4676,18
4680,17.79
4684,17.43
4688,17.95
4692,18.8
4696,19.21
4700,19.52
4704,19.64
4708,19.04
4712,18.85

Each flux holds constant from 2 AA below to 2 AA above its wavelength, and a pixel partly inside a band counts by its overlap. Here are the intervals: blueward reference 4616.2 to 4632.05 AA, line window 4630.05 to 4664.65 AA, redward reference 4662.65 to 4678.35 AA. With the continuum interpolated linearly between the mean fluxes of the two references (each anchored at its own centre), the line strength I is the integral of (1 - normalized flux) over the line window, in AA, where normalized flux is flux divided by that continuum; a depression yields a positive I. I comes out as 0.90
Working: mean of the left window 19.8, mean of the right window 18.7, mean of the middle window 18.7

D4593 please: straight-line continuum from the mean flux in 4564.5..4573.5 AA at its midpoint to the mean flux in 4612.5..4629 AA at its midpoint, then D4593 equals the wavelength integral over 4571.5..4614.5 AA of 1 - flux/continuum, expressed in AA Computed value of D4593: 2.0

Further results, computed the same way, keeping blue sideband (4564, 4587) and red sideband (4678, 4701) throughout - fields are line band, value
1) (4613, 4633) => -1.2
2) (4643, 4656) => 0.3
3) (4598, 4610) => -0.2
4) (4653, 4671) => -0.8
